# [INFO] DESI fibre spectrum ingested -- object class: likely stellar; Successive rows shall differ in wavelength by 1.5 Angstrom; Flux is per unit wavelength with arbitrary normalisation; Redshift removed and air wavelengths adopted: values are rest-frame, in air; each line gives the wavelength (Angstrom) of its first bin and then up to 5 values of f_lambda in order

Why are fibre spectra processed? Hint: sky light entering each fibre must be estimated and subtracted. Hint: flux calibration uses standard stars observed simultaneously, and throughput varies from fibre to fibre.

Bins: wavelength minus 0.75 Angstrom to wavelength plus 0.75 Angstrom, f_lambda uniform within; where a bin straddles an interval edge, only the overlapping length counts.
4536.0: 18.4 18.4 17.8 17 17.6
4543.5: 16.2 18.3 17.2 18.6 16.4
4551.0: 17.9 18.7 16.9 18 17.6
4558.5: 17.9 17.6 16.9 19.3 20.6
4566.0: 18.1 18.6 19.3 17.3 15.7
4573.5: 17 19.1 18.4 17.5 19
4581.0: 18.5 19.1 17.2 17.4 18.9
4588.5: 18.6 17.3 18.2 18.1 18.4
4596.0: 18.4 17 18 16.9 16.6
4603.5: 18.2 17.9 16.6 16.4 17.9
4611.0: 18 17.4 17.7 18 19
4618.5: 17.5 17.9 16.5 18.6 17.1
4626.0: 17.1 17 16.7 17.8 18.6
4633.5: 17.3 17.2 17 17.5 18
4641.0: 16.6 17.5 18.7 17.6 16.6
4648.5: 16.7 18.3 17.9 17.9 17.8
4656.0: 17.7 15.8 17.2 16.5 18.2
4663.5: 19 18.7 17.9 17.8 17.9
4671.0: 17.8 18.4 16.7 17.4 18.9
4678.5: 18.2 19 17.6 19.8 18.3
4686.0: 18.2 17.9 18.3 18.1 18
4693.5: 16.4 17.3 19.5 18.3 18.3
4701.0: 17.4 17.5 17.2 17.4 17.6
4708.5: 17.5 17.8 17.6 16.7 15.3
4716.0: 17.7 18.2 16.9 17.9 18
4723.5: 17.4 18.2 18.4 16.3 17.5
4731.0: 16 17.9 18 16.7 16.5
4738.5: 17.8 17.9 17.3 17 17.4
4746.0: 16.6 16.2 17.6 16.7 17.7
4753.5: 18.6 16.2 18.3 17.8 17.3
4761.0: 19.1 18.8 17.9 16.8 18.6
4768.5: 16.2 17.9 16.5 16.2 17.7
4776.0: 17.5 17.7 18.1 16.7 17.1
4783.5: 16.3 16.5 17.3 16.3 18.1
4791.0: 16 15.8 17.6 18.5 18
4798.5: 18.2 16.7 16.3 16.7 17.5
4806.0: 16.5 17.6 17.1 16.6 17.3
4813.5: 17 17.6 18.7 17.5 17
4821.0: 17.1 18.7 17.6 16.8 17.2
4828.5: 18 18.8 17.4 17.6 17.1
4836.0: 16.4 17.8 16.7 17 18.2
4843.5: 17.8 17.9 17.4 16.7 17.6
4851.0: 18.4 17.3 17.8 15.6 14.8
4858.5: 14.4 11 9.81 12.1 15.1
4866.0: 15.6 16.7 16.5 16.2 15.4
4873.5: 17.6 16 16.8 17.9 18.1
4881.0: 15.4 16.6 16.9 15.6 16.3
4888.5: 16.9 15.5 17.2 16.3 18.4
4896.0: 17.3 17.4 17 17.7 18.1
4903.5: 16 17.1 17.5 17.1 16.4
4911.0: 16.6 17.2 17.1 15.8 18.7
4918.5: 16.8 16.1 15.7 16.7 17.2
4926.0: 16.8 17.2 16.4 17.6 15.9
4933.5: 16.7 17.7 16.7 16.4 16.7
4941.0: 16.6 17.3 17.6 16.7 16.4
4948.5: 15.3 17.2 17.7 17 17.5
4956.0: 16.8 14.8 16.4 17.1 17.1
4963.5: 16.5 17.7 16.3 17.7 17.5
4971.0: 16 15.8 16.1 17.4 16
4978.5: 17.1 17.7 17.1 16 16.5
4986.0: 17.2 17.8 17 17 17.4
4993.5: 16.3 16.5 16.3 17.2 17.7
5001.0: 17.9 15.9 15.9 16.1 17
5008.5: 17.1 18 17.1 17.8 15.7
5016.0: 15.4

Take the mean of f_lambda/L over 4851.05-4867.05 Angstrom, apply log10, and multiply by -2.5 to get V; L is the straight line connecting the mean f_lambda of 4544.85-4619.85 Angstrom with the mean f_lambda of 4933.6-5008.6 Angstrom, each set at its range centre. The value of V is 0.18 mag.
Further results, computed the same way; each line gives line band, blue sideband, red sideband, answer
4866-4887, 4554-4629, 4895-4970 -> 0.03 mag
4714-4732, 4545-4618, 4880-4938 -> 0.01 mag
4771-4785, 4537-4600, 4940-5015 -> 0.02 mag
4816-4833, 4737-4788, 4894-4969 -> -0.03 mag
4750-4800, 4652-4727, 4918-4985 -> 0.00 mag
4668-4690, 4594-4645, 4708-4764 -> -0.04 mag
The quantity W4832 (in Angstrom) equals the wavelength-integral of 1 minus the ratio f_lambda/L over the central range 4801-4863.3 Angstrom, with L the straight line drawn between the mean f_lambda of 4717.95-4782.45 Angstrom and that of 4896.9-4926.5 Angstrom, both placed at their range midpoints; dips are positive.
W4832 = 1.4 Angstrom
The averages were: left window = 17.4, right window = 16.9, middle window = 16.8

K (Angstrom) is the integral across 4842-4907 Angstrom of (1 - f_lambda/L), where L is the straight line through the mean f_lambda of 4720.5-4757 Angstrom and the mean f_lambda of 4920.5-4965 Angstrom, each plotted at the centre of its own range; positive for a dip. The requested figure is 2.2 Angstrom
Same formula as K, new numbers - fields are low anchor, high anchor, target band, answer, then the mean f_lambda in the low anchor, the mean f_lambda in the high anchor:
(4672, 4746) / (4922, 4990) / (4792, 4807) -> 0.1 Angstrom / 17.7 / 16.8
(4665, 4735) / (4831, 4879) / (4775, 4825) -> -1.3 Angstrom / 17.8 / 16.3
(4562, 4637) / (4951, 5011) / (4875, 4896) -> 0.4 Angstrom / 17.8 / 16.9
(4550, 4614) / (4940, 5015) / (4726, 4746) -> 0.3 Angstrom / 17.9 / 16.8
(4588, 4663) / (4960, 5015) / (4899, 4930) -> 0.2 Angstrom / 17.5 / 16.9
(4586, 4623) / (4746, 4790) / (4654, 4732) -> -0.8 Angstrom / 17.7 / 17.4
